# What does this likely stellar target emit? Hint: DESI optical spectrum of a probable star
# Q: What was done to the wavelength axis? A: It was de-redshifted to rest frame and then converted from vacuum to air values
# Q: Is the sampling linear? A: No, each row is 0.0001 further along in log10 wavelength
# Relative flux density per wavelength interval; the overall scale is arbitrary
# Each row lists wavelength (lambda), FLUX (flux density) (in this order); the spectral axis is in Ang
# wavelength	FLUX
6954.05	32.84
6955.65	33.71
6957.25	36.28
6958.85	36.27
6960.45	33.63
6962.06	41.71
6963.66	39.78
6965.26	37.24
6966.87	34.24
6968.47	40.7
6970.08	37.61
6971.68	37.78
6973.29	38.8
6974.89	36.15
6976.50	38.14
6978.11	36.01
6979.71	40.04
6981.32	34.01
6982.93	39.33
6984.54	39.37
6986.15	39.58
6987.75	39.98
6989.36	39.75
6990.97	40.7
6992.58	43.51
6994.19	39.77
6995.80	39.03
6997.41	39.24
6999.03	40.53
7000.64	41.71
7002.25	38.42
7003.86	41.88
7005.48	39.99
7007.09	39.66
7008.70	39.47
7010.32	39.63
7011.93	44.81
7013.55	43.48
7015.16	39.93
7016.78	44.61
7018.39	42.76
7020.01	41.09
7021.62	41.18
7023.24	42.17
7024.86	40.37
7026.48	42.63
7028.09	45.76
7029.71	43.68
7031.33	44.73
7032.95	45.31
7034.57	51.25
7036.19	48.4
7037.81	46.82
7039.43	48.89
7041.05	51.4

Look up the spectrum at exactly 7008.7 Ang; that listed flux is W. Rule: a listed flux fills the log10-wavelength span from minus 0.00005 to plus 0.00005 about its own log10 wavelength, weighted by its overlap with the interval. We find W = 39.47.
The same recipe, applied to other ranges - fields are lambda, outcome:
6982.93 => 39.33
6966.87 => 34.24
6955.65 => 33.71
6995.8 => 39.03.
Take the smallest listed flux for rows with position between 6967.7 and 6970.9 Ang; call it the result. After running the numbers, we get 37.61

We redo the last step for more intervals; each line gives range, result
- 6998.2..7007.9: 38.42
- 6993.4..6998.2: 39.03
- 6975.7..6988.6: 34.01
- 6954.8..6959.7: 33.71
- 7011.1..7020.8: 39.93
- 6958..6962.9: 33.63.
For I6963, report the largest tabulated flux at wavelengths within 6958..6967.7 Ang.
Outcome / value 41.71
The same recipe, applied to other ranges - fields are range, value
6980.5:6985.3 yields 39.37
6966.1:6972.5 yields 40.7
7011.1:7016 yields 44.81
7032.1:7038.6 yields 51.25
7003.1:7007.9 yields 41.88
